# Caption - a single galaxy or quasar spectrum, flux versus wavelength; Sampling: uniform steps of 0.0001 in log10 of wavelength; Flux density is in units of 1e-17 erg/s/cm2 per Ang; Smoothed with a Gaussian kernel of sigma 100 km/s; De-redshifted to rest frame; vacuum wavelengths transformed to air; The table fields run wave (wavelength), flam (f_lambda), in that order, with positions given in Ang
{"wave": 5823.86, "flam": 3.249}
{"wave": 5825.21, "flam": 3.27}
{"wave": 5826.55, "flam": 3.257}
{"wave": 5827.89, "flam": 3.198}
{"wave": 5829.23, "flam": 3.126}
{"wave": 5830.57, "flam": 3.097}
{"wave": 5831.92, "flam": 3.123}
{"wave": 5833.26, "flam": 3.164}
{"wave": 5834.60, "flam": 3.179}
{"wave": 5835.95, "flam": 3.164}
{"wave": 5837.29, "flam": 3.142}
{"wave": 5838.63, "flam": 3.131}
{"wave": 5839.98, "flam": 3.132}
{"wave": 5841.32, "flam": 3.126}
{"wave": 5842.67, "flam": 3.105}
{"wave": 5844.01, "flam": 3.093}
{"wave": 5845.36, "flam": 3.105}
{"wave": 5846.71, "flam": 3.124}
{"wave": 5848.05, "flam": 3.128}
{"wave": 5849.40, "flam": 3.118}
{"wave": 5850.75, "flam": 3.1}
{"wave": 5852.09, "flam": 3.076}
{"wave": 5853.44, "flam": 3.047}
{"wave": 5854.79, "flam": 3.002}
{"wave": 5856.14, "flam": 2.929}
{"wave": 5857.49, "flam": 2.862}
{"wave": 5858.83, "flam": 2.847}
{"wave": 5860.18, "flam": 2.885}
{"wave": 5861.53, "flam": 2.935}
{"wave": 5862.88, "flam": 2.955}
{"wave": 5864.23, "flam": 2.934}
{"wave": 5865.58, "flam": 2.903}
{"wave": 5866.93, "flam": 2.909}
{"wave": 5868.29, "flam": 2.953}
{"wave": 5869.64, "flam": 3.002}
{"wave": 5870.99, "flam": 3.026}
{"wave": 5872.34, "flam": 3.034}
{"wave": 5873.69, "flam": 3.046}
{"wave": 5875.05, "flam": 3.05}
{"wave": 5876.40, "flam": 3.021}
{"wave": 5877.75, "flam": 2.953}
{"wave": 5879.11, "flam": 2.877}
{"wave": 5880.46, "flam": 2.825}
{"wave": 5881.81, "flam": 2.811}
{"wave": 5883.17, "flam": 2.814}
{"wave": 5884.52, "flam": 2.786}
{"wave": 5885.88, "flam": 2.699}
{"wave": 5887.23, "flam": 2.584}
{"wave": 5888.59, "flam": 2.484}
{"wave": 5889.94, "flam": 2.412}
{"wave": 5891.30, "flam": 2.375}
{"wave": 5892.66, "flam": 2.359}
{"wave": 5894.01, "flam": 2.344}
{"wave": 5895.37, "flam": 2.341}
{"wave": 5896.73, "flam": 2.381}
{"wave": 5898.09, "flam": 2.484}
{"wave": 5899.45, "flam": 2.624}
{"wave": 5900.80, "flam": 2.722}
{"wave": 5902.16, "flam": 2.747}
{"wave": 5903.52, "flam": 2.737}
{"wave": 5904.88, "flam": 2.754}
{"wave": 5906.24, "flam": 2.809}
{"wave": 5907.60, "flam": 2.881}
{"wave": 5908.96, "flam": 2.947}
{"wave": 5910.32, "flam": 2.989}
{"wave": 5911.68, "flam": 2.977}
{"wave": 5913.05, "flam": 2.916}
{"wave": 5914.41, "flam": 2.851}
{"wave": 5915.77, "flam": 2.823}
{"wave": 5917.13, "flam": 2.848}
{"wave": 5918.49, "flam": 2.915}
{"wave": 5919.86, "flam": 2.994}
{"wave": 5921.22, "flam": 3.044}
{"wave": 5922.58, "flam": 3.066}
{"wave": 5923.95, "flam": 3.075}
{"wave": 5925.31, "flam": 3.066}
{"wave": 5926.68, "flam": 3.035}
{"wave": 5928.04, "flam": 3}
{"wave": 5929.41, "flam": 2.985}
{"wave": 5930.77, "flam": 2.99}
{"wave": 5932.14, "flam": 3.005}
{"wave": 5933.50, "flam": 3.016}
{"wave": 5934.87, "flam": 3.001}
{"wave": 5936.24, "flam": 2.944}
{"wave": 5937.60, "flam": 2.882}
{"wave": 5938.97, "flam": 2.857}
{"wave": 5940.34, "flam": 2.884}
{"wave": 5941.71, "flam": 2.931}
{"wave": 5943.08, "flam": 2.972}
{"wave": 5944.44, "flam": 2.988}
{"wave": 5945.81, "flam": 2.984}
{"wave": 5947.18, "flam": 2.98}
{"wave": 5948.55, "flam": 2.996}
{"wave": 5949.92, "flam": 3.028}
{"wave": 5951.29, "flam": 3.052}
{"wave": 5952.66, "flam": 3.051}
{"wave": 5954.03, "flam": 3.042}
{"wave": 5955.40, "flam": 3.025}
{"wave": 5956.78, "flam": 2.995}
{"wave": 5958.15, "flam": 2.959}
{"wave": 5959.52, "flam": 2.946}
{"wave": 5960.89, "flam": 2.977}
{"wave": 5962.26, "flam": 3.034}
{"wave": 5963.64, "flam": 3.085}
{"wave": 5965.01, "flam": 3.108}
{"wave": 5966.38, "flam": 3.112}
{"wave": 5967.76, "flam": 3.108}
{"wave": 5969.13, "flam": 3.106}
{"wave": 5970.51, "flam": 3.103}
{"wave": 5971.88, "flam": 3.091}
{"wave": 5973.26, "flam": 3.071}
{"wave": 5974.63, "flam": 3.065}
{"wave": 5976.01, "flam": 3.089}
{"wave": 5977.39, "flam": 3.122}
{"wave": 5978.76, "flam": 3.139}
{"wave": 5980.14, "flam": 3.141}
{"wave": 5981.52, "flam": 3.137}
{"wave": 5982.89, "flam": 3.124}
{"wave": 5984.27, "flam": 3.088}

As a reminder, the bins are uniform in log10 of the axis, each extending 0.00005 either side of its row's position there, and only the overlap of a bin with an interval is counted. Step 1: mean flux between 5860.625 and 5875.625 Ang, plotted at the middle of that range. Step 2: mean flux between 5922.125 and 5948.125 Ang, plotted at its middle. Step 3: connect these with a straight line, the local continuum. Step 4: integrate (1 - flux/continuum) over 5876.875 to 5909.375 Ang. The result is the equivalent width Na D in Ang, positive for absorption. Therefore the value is 3.5 Ang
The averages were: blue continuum 2.97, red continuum 2.98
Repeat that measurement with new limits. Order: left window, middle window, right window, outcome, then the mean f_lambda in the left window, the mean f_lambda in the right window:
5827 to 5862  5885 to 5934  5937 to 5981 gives 4.2 Ang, 3.08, 3.03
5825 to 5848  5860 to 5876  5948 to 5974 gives 0.8 Ang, 3.15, 3.05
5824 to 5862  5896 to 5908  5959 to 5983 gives 1.6 Ang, 3.09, 3.09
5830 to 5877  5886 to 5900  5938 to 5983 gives 2.7 Ang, 3.04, 3.04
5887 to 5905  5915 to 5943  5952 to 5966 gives -1.9 Ang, 2.52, 3.02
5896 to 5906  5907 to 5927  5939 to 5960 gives -1.5 Ang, 2.64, 2.98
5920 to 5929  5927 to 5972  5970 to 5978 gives 0.9 Ang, 3.04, 3.09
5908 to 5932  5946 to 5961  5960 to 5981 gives 0.2 Ang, 2.97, 3.09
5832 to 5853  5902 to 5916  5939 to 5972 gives 0.9 Ang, 3.13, 3.02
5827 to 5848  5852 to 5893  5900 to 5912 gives 1.8 Ang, 3.14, 2.84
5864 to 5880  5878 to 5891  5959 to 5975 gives 1.3 Ang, 2.97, 3.07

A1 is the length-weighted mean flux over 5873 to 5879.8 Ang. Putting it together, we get 2.99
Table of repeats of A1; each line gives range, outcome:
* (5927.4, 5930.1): 2.99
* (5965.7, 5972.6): 3.1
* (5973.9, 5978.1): 3.1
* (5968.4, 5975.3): 3.09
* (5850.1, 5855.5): 3.06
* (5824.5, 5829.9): 3.21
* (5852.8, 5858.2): 2.96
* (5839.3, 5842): 3.12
